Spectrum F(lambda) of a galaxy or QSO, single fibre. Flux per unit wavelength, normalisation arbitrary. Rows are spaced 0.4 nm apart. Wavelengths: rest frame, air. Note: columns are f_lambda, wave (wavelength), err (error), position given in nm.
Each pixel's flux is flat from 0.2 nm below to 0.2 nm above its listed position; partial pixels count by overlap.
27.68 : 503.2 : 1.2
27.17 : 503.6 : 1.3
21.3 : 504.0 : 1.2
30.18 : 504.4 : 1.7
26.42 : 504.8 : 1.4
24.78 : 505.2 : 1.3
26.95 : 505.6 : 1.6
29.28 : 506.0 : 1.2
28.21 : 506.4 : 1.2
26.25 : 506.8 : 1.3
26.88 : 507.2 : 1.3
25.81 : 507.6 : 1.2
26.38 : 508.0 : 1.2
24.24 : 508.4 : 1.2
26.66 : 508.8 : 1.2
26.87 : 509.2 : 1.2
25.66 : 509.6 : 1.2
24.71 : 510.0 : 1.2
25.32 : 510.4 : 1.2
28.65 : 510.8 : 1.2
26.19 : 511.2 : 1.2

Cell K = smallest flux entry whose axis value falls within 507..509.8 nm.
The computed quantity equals 24.24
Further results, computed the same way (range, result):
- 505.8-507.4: 26.25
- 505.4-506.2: 26.95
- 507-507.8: 25.81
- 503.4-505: 21.3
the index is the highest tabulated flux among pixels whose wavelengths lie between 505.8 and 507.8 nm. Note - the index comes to 29.28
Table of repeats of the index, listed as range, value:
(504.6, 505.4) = 26.42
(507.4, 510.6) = 26.87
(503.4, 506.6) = 30.18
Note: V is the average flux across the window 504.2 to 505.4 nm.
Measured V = 27.1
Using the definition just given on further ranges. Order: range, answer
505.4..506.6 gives 28.1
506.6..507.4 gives 26.6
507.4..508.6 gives 25.5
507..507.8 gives 26.3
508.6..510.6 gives 25.8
